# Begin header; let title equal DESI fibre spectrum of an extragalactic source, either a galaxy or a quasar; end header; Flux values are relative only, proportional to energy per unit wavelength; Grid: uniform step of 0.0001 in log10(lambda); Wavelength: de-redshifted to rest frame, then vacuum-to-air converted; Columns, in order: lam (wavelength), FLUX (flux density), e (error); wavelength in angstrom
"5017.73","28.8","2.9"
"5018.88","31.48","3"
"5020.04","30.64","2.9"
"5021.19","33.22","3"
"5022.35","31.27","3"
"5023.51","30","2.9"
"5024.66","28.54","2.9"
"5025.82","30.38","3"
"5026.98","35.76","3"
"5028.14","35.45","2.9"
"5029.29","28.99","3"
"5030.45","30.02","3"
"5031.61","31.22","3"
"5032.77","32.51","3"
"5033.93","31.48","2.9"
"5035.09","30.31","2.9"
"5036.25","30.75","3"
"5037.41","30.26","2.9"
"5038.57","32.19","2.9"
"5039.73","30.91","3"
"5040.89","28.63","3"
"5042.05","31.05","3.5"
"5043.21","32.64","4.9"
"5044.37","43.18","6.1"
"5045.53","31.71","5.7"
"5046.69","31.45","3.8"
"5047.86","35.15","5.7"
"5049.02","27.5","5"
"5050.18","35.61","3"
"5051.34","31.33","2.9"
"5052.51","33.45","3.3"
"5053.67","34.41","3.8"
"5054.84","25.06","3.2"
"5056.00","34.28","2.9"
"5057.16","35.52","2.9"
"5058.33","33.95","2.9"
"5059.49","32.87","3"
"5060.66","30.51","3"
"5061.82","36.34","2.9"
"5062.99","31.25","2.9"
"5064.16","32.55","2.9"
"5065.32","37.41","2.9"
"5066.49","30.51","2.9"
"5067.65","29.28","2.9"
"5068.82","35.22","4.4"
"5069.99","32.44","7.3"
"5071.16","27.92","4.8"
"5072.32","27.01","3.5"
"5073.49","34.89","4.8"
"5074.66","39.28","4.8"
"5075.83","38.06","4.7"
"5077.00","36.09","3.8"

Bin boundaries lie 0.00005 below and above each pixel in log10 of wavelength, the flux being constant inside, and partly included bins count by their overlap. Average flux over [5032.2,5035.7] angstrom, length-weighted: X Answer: 31.4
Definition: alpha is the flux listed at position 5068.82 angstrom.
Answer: 35.22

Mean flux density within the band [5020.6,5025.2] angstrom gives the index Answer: 30.8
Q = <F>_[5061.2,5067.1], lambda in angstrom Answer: 33.6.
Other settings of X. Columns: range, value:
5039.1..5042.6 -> 30.2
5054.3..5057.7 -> 31.7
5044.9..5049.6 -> 31.6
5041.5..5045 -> 35.6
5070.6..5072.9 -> 27.6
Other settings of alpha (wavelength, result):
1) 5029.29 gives 28.99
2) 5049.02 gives 27.5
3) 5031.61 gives 31.22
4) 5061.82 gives 36.34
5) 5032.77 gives 32.51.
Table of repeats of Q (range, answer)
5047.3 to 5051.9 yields 32.4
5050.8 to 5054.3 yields 32.9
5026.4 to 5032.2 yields 32.3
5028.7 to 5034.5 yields 30.9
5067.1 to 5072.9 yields 30.4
